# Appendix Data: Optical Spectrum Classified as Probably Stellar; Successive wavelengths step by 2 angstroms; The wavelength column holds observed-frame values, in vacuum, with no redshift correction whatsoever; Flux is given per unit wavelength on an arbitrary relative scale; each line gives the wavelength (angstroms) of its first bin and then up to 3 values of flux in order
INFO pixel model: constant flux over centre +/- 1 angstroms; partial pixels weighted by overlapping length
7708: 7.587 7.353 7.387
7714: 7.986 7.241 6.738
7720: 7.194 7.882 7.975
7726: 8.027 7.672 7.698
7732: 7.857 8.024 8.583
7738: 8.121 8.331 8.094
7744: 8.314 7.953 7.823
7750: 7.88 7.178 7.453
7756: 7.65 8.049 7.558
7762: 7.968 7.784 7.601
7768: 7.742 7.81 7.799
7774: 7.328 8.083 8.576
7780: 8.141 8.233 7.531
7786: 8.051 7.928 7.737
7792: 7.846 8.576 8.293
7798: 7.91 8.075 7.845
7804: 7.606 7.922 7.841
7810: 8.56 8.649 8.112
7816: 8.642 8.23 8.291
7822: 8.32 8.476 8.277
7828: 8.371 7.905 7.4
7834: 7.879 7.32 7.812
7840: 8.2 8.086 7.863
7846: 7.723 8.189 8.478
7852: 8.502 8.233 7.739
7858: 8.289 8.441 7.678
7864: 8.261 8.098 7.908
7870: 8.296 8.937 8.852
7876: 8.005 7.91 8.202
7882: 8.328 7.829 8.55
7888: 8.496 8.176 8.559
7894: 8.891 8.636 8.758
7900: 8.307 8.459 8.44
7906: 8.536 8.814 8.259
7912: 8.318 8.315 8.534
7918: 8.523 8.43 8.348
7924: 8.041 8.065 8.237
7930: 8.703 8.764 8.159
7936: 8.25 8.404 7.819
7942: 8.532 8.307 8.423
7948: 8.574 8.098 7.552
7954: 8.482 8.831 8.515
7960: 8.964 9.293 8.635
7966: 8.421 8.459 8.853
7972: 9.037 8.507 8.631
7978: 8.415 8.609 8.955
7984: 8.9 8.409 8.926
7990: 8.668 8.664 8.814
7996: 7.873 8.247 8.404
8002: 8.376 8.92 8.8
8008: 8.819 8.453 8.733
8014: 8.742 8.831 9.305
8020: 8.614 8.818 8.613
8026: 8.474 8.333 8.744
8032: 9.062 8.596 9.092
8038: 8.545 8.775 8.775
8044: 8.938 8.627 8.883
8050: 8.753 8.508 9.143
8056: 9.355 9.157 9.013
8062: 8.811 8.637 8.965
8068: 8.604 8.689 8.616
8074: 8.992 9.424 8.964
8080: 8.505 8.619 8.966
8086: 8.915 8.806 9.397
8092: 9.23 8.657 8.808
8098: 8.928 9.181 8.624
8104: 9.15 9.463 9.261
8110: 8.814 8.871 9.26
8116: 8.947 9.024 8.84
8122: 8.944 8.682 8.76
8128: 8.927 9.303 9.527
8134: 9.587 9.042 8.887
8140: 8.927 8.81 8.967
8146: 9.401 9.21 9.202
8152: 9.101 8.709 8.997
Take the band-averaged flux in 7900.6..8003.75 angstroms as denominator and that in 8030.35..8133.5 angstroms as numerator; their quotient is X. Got 1.05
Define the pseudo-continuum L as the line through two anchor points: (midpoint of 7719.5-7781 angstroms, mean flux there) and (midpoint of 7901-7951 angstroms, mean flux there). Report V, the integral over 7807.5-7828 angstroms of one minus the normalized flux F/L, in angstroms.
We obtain -0.7 angstroms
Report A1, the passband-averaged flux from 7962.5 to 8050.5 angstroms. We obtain 8.69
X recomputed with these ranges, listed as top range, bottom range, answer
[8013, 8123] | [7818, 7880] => 1.09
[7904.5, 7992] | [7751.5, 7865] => 1.06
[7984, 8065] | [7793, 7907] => 1.06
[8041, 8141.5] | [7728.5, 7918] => 1.10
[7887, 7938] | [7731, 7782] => 1.07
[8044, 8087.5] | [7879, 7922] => 1.05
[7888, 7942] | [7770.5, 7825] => 1.04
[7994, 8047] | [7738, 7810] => 1.10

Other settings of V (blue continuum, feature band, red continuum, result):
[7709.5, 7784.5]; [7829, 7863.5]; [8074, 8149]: 0.64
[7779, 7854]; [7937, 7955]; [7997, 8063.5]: 0.53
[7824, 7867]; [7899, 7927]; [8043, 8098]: -0.29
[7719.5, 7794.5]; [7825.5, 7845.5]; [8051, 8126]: 0.60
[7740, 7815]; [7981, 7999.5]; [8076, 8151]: 0.04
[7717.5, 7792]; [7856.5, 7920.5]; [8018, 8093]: -0.59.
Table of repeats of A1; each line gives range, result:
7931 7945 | 8.32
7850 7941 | 8.34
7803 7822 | 8.21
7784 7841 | 8.06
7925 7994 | 8.54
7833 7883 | 8.13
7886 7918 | 8.5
